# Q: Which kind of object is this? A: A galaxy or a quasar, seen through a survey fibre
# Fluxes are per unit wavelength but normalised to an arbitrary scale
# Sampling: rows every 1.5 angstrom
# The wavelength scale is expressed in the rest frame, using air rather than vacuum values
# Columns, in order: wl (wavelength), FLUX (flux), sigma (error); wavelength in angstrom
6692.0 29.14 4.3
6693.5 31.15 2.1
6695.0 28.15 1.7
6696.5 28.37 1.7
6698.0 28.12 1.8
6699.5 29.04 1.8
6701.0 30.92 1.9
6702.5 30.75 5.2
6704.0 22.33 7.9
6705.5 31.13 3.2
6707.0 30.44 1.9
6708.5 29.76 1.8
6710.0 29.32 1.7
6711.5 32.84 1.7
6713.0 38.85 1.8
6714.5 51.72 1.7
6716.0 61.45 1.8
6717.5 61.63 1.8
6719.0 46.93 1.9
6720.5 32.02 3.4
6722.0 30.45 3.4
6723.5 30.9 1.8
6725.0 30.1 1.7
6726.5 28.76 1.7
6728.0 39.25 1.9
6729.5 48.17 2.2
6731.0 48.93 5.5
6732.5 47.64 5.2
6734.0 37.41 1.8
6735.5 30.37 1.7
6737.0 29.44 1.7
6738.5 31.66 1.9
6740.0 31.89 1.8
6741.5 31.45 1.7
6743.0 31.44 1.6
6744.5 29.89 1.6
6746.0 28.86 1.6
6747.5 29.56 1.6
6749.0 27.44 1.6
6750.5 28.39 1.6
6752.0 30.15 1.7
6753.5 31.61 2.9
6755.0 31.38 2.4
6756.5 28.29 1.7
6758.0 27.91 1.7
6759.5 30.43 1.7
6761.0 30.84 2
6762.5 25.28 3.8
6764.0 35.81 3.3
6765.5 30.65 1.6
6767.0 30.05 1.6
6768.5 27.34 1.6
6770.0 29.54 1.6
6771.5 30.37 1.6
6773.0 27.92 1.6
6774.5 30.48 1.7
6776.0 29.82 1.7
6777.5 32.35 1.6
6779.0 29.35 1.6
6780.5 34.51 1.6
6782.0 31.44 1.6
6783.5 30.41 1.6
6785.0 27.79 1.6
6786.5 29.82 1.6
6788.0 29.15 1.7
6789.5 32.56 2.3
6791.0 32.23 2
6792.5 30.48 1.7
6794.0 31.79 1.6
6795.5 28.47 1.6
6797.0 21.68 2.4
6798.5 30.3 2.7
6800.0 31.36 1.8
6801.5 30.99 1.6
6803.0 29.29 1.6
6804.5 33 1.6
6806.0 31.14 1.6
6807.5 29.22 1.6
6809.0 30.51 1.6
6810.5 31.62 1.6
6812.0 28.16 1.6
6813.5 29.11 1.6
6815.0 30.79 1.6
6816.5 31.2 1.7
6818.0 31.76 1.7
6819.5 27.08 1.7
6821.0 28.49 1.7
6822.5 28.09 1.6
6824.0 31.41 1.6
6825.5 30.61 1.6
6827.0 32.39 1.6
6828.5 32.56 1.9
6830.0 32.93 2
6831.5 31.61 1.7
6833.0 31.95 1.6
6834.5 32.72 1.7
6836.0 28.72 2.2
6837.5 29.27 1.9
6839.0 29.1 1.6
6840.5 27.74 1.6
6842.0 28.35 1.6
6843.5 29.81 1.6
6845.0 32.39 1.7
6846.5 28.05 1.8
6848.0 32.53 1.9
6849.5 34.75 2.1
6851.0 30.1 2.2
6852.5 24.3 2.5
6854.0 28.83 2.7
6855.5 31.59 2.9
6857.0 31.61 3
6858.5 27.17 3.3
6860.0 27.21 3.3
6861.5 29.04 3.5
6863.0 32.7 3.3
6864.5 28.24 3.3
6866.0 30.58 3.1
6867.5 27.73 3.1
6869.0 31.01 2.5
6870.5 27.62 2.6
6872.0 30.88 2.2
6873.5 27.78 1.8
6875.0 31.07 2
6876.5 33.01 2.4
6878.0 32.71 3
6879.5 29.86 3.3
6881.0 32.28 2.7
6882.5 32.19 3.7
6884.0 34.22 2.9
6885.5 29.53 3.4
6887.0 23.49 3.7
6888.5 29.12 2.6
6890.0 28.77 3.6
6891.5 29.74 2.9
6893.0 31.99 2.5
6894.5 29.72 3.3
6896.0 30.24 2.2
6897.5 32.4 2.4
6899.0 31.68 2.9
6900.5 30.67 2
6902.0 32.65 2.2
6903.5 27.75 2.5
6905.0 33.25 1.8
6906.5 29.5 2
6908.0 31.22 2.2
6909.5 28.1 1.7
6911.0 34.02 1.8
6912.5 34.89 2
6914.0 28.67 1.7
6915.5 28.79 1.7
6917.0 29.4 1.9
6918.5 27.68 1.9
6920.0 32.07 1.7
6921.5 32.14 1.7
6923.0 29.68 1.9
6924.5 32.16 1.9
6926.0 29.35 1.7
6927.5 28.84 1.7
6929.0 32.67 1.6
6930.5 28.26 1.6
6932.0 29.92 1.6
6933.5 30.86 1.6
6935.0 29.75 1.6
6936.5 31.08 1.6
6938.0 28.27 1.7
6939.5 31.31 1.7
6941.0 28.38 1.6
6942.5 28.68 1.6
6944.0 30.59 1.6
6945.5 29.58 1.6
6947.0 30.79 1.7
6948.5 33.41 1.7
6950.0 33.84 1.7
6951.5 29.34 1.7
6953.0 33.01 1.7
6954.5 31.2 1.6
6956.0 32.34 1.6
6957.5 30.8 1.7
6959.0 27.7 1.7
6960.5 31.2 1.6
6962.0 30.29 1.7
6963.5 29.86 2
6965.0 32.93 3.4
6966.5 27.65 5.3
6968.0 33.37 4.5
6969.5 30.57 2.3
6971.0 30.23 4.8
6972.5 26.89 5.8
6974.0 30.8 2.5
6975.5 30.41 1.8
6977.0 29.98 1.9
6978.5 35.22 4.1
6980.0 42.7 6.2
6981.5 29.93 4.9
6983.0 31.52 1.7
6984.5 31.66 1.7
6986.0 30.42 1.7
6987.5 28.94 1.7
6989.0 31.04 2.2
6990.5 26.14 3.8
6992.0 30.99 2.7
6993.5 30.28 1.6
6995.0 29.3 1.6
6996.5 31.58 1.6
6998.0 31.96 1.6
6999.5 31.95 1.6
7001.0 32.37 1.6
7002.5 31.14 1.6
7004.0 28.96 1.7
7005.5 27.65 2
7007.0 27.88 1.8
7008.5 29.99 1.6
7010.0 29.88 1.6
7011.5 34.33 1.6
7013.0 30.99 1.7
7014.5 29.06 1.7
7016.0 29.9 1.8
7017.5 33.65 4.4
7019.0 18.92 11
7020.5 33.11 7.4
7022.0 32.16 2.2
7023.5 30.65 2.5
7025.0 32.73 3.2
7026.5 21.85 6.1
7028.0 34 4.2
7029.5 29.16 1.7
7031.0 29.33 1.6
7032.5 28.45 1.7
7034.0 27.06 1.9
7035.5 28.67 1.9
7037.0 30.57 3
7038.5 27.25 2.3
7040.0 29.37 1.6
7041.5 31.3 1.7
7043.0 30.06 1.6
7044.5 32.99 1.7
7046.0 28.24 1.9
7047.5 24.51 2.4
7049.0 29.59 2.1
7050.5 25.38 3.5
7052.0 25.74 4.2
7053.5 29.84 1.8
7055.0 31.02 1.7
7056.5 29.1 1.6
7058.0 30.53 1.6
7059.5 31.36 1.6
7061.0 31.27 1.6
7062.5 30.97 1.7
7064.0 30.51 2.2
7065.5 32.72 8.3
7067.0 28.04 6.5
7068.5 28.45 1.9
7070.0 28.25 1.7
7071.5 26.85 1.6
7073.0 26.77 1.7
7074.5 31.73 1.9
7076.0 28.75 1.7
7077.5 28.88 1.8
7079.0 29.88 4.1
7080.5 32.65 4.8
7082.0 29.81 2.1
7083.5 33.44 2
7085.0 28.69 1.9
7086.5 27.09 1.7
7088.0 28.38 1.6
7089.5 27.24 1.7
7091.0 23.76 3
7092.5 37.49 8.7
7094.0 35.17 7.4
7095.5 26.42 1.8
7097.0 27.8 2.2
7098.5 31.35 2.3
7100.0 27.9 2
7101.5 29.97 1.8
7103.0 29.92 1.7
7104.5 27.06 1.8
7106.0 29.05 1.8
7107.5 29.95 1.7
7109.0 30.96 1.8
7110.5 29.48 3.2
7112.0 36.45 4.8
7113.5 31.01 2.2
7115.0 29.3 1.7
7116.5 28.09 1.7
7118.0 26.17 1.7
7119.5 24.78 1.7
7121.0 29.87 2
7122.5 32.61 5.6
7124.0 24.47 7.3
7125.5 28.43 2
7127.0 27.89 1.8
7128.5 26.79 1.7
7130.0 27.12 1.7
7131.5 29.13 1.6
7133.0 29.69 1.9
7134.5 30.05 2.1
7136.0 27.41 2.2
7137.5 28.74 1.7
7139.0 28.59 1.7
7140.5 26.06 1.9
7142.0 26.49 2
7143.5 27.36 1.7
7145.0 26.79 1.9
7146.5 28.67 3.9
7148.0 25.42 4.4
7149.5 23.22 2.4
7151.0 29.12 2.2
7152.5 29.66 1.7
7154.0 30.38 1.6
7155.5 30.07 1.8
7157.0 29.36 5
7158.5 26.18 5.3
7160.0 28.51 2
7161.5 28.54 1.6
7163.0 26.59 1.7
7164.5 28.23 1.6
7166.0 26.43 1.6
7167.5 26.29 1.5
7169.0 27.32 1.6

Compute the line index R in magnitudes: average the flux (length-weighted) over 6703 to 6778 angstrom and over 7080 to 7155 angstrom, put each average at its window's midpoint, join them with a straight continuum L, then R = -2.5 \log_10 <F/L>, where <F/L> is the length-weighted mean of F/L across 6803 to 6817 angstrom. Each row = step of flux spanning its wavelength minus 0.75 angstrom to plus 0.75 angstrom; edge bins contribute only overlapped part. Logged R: 0.08 mag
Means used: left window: 33.6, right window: 28.9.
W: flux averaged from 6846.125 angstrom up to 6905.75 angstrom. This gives 30.2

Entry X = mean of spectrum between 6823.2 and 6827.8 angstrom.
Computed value 31.4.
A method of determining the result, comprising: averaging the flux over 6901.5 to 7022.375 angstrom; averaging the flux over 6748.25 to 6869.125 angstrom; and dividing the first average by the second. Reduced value 1.0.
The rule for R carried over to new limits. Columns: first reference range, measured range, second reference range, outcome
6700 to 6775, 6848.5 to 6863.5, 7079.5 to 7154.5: 0.084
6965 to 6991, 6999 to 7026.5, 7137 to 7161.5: 0.015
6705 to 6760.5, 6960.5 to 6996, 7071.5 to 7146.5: 0.007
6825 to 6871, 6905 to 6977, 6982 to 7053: -0.023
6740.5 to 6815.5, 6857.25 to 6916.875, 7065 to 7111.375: -0.016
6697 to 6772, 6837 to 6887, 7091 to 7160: 0.070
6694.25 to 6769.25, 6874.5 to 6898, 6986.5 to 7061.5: 0.029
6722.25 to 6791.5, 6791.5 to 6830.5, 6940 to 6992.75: 0.047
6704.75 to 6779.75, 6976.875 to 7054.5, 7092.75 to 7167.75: 0.004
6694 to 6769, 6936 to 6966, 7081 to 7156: 0.005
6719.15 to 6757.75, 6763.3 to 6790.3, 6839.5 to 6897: 0.059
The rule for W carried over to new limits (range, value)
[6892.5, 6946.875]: 30.4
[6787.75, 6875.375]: 30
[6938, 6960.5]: 30.7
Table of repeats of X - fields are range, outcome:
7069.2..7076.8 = 28.5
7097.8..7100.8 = 29.6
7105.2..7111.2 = 29.8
